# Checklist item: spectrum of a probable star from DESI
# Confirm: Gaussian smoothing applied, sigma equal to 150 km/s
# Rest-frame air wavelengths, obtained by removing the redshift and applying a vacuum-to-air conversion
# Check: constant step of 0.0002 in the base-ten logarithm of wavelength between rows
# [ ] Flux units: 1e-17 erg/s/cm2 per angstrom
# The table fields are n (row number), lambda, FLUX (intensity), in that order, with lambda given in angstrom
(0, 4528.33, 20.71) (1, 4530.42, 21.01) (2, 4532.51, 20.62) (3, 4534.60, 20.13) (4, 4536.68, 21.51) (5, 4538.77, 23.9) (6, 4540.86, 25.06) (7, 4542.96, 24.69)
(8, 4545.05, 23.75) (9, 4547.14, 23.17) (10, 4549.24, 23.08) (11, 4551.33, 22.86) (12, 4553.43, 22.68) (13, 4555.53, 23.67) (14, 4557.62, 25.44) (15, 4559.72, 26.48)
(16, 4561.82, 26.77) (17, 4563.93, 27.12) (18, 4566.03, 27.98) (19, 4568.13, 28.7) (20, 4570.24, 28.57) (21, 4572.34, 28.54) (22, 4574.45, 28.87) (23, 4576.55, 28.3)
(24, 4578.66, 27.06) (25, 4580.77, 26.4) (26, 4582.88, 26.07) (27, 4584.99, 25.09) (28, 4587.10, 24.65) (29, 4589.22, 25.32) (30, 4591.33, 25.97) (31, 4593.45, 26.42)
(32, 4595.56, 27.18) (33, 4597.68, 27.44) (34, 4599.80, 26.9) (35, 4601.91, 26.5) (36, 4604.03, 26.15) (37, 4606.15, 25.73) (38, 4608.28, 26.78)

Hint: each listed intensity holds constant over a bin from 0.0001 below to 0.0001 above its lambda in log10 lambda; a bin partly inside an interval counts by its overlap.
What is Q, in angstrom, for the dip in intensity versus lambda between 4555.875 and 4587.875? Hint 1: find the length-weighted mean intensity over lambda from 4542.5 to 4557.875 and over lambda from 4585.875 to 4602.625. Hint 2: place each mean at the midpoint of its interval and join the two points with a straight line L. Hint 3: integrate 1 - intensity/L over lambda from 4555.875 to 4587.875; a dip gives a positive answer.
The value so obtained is -2.7 angstrom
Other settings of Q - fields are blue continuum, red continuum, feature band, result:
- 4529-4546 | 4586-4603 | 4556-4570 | -1.6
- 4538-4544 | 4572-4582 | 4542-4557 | 1.1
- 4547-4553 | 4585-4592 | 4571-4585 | -1.6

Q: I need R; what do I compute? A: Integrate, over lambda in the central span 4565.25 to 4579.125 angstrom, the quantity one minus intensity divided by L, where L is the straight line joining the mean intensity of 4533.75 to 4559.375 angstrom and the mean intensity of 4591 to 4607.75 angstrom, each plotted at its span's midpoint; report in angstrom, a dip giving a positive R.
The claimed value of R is -1.9 angstrom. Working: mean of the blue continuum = 23.4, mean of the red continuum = 26.6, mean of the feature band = 28.4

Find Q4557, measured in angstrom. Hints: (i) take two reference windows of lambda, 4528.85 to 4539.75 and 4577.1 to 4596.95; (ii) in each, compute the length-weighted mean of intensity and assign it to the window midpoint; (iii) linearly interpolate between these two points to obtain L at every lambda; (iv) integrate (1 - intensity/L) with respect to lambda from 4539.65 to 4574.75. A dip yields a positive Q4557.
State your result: -3.3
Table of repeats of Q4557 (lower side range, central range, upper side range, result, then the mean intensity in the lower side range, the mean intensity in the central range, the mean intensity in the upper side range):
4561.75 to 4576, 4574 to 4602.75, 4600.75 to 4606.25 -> 0.6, 28.2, 26.5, 26.3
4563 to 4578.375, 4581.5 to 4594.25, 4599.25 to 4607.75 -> 0.8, 28.3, 25.6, 26.3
